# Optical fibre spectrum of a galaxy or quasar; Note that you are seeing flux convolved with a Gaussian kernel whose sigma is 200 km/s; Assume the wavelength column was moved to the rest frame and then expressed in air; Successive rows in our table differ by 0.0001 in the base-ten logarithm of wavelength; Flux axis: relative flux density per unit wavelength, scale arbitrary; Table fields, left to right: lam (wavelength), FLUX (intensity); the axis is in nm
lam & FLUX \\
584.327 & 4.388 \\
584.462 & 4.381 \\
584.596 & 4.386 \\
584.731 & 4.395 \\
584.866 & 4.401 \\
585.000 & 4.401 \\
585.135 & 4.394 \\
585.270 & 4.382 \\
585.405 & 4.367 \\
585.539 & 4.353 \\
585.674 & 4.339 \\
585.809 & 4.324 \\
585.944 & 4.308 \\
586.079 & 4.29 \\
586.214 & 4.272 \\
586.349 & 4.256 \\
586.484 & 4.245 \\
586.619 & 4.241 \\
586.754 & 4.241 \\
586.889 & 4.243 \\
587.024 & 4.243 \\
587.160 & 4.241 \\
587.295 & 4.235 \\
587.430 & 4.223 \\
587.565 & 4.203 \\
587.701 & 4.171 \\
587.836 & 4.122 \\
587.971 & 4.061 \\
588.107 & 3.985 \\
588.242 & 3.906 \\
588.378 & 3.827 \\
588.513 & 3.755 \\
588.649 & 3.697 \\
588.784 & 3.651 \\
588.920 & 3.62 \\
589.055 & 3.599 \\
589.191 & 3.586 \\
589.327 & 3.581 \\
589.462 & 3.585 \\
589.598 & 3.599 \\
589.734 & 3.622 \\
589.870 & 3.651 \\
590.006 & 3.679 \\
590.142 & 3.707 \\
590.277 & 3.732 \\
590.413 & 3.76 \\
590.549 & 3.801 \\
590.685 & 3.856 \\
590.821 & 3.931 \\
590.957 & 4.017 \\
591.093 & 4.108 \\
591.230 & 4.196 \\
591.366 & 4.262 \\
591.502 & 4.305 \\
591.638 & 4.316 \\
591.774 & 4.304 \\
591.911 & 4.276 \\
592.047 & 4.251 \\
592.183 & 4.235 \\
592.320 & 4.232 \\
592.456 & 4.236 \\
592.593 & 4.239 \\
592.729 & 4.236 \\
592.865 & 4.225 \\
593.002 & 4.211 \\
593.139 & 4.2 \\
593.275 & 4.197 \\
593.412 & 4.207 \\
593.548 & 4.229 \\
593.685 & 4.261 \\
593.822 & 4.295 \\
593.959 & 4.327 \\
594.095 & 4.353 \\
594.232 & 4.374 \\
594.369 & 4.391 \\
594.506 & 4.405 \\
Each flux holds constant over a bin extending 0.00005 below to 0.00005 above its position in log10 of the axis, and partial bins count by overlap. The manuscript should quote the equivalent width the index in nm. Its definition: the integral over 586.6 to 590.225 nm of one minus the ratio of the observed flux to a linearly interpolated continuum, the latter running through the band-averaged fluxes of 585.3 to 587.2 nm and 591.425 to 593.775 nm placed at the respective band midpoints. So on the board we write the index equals 0.32 nm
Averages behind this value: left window 4.28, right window 4.25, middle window 3.89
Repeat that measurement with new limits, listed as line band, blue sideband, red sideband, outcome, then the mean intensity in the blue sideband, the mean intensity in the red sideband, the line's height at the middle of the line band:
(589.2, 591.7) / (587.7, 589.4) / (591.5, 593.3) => 0.10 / 3.8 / 4.25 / 4.02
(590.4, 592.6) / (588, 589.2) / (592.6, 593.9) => -0.05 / 3.75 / 4.23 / 4.05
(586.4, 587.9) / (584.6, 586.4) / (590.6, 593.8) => 0.03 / 4.35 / 4.2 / 4.31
